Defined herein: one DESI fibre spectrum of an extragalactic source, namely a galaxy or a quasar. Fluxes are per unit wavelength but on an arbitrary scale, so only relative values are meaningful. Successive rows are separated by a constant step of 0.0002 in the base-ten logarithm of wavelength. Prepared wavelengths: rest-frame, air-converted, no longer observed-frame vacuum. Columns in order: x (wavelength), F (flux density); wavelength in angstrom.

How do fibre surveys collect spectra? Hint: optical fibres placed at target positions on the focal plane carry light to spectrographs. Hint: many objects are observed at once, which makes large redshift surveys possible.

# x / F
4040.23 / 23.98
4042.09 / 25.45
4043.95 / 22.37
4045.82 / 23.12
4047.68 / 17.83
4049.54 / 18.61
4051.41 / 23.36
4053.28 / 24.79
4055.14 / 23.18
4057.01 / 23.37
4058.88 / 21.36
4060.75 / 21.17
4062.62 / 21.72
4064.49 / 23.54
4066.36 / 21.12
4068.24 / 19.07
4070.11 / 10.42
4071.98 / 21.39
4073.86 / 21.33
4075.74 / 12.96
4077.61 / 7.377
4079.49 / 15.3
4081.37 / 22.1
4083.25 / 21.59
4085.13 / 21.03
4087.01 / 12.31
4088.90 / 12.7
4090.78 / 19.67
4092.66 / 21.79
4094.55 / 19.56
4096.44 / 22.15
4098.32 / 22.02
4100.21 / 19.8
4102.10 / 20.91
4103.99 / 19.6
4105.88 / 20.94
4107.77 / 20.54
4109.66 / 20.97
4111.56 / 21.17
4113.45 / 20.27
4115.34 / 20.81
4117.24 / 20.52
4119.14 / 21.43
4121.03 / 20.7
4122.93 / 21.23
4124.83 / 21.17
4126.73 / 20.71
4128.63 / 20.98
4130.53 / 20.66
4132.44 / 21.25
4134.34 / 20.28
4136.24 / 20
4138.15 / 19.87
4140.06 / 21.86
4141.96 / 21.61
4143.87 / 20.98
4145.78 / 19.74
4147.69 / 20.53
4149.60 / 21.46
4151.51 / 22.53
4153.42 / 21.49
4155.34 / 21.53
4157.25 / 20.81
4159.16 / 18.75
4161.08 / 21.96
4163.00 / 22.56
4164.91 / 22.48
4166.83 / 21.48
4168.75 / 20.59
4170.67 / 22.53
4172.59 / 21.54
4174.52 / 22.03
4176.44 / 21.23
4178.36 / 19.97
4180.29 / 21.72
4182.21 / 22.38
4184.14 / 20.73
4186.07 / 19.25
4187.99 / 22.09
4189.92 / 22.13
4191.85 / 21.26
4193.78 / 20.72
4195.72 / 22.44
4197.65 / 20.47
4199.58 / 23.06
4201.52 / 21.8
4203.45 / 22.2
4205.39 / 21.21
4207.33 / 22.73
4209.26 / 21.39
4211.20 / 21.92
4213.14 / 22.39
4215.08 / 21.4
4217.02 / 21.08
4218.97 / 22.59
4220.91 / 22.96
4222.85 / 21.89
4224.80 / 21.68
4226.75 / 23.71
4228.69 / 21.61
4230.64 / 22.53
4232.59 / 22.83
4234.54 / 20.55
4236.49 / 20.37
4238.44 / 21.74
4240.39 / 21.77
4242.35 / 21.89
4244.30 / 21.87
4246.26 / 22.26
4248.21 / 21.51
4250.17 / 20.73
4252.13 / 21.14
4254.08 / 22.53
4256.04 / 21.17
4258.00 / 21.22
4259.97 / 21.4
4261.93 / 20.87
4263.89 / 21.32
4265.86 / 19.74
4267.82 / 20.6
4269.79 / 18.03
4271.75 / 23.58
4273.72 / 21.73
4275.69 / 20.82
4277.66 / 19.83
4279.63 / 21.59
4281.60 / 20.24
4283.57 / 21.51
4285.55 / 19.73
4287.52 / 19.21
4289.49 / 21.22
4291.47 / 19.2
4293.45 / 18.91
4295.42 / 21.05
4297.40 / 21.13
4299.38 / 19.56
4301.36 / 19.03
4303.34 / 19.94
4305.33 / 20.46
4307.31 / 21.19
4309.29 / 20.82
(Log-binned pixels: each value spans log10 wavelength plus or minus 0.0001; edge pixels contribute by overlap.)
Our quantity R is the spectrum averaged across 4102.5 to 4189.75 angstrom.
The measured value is 21.1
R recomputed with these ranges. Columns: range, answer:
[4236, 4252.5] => 21.5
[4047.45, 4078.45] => 19.6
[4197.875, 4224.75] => 22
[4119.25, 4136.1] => 20.9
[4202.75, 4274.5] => 21.6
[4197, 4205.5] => 21.8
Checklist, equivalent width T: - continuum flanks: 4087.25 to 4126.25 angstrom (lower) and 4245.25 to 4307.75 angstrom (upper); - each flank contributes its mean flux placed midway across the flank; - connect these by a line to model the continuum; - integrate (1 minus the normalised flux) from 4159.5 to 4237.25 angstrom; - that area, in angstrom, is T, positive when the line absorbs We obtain -4.6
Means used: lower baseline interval 20.3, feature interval 21.7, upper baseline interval 20.7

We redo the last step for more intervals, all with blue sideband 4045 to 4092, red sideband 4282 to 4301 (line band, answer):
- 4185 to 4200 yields -1.24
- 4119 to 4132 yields -1.01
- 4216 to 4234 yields -2.19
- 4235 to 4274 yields -2.48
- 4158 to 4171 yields -1.20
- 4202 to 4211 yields -0.95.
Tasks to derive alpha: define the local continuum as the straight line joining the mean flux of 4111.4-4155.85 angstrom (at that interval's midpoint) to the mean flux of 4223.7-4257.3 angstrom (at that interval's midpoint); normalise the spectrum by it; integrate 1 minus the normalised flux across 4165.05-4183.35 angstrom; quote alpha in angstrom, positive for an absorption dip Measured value -0.2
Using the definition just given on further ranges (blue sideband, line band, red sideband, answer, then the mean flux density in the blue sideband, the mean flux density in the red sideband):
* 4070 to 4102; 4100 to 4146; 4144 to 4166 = -2.2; 18.1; 21.3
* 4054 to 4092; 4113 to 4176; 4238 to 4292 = -5.0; 18.7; 21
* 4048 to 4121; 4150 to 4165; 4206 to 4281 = -0.6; 19.8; 21.5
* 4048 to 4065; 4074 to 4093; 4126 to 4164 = 4.4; 22.2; 21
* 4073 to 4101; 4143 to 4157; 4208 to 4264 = -1.1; 18.1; 21.7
